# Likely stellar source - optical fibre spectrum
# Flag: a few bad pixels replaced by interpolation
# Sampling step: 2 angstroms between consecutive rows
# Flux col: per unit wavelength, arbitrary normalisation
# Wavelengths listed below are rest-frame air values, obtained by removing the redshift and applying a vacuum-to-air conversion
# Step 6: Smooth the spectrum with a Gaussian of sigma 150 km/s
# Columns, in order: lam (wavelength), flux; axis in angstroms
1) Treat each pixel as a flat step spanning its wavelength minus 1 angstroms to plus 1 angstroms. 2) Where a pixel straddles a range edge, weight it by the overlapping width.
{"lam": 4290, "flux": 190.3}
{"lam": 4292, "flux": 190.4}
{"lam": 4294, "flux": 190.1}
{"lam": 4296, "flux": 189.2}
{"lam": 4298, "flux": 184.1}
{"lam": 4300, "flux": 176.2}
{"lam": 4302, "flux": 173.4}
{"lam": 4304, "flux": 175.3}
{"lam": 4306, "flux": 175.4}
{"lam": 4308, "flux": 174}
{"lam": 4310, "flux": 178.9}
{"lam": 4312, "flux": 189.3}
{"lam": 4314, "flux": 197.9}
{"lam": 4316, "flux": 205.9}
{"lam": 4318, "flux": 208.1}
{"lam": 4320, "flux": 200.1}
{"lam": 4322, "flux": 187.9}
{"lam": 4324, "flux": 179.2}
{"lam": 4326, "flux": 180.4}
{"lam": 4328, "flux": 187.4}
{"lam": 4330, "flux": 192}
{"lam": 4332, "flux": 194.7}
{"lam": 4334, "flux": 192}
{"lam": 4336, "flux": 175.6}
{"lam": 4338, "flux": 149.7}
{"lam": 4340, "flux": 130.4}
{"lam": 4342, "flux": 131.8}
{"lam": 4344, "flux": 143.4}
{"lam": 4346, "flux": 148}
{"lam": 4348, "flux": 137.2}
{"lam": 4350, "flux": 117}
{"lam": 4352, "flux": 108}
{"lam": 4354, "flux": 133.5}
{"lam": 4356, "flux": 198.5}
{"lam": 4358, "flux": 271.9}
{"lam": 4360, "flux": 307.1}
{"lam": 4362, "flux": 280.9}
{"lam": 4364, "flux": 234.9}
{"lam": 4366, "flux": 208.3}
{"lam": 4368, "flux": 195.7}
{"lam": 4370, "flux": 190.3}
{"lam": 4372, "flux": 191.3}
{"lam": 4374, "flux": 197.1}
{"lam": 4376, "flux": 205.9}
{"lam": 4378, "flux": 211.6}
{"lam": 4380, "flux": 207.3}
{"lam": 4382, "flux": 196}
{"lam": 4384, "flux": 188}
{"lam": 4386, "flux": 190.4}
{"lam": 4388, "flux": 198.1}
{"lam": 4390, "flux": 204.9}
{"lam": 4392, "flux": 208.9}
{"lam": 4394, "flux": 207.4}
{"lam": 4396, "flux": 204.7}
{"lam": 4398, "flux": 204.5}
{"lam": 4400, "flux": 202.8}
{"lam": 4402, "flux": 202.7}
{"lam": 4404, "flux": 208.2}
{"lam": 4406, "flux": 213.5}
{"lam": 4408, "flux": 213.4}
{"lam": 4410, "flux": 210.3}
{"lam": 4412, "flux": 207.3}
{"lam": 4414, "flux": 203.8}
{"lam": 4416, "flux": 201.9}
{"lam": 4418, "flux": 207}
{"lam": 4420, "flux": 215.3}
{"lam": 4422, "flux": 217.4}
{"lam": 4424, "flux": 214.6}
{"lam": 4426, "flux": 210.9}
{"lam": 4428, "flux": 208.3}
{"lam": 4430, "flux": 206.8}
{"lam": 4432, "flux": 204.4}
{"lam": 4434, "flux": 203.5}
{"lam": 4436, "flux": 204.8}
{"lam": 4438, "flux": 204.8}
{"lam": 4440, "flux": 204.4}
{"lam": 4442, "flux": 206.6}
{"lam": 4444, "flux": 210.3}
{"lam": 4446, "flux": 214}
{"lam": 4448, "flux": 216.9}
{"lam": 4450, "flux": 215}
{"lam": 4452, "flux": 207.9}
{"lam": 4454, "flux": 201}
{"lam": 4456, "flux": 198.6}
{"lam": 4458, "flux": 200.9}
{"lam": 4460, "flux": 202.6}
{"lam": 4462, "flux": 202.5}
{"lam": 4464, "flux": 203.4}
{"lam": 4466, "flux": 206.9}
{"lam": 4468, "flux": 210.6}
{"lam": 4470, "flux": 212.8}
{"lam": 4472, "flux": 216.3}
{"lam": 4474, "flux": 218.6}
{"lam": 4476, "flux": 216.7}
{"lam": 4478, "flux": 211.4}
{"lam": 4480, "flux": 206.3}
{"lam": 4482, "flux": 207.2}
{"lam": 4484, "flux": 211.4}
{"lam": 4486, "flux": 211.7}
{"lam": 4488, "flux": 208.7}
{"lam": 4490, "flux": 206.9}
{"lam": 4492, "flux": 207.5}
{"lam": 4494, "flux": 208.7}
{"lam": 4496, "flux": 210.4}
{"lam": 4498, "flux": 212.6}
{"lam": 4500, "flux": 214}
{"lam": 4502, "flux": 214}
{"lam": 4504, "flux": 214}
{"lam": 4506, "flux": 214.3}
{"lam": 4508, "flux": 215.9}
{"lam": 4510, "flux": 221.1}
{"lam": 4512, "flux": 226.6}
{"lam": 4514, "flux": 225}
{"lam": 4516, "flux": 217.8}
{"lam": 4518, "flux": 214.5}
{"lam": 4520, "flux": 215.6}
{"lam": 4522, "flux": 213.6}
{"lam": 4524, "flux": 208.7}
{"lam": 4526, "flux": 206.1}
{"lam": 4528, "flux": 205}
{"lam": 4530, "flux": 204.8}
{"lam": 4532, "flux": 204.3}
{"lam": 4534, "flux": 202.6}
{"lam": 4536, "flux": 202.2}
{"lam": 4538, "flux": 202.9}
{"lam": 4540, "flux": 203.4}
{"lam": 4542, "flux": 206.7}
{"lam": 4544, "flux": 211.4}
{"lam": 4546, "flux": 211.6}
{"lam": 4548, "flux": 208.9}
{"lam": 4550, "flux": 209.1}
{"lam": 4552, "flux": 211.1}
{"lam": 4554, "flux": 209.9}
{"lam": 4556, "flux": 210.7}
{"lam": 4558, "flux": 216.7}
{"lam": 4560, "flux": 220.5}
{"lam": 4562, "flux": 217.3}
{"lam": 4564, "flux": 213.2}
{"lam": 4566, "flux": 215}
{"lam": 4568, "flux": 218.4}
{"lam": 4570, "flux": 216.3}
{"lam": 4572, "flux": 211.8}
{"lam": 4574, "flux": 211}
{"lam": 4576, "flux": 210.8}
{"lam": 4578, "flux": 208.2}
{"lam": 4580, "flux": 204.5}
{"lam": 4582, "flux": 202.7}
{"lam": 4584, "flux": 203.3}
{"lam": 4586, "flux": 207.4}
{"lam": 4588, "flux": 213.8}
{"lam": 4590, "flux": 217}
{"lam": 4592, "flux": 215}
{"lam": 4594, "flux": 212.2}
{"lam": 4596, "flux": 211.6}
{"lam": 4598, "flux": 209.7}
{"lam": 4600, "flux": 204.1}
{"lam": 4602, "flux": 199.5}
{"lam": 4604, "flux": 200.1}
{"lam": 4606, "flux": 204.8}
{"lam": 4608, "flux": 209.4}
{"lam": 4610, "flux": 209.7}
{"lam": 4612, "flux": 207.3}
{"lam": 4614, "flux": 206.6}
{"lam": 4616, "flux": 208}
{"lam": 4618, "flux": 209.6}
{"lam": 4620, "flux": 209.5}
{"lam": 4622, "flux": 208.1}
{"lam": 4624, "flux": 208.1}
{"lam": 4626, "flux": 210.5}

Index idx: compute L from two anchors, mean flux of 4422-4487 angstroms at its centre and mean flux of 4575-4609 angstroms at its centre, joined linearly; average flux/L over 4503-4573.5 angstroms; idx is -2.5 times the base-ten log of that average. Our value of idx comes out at -0.02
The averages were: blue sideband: 209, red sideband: 208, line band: 212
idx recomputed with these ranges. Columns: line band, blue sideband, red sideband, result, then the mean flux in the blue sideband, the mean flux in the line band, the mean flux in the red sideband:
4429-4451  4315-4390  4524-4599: -0.06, 189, 208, 210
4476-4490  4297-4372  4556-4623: -0.06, 184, 210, 210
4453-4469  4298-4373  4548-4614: -0.03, 184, 203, 210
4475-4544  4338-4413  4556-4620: -0.03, 194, 211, 210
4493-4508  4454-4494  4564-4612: -0.02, 208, 213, 209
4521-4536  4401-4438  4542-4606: 0.02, 208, 206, 211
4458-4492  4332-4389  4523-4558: -0.05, 187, 209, 207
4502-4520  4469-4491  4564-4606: -0.04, 212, 218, 210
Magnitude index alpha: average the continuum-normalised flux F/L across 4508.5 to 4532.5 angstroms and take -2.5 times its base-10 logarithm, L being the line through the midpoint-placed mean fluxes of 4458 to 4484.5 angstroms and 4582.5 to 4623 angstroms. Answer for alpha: -0.025 mag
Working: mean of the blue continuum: 209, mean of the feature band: 214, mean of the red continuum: 208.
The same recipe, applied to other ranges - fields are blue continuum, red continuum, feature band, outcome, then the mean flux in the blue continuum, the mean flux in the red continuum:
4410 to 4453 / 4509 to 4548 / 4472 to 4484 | -0.01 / 209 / 211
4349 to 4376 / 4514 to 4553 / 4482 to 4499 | -0.01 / 203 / 209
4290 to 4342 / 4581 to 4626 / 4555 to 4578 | -0.05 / 182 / 208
